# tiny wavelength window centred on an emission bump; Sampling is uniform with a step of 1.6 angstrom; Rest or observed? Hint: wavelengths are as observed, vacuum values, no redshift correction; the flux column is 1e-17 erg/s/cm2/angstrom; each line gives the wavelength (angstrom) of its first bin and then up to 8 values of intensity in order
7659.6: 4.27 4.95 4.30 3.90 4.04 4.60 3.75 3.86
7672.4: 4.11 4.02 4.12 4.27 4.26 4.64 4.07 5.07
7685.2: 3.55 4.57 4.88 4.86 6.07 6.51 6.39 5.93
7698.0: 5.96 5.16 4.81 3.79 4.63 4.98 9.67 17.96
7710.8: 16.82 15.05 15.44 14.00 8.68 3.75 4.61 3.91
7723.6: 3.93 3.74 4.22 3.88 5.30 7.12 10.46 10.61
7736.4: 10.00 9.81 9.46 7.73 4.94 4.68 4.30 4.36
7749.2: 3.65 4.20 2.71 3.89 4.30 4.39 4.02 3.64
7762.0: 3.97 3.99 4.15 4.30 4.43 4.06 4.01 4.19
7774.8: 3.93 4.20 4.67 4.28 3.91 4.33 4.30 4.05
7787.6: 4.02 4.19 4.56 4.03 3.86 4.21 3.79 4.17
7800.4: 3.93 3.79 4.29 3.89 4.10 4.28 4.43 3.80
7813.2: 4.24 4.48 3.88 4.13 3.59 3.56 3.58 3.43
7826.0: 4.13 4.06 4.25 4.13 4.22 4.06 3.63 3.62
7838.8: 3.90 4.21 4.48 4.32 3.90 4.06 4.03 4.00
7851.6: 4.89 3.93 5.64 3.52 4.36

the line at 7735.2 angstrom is [N II]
